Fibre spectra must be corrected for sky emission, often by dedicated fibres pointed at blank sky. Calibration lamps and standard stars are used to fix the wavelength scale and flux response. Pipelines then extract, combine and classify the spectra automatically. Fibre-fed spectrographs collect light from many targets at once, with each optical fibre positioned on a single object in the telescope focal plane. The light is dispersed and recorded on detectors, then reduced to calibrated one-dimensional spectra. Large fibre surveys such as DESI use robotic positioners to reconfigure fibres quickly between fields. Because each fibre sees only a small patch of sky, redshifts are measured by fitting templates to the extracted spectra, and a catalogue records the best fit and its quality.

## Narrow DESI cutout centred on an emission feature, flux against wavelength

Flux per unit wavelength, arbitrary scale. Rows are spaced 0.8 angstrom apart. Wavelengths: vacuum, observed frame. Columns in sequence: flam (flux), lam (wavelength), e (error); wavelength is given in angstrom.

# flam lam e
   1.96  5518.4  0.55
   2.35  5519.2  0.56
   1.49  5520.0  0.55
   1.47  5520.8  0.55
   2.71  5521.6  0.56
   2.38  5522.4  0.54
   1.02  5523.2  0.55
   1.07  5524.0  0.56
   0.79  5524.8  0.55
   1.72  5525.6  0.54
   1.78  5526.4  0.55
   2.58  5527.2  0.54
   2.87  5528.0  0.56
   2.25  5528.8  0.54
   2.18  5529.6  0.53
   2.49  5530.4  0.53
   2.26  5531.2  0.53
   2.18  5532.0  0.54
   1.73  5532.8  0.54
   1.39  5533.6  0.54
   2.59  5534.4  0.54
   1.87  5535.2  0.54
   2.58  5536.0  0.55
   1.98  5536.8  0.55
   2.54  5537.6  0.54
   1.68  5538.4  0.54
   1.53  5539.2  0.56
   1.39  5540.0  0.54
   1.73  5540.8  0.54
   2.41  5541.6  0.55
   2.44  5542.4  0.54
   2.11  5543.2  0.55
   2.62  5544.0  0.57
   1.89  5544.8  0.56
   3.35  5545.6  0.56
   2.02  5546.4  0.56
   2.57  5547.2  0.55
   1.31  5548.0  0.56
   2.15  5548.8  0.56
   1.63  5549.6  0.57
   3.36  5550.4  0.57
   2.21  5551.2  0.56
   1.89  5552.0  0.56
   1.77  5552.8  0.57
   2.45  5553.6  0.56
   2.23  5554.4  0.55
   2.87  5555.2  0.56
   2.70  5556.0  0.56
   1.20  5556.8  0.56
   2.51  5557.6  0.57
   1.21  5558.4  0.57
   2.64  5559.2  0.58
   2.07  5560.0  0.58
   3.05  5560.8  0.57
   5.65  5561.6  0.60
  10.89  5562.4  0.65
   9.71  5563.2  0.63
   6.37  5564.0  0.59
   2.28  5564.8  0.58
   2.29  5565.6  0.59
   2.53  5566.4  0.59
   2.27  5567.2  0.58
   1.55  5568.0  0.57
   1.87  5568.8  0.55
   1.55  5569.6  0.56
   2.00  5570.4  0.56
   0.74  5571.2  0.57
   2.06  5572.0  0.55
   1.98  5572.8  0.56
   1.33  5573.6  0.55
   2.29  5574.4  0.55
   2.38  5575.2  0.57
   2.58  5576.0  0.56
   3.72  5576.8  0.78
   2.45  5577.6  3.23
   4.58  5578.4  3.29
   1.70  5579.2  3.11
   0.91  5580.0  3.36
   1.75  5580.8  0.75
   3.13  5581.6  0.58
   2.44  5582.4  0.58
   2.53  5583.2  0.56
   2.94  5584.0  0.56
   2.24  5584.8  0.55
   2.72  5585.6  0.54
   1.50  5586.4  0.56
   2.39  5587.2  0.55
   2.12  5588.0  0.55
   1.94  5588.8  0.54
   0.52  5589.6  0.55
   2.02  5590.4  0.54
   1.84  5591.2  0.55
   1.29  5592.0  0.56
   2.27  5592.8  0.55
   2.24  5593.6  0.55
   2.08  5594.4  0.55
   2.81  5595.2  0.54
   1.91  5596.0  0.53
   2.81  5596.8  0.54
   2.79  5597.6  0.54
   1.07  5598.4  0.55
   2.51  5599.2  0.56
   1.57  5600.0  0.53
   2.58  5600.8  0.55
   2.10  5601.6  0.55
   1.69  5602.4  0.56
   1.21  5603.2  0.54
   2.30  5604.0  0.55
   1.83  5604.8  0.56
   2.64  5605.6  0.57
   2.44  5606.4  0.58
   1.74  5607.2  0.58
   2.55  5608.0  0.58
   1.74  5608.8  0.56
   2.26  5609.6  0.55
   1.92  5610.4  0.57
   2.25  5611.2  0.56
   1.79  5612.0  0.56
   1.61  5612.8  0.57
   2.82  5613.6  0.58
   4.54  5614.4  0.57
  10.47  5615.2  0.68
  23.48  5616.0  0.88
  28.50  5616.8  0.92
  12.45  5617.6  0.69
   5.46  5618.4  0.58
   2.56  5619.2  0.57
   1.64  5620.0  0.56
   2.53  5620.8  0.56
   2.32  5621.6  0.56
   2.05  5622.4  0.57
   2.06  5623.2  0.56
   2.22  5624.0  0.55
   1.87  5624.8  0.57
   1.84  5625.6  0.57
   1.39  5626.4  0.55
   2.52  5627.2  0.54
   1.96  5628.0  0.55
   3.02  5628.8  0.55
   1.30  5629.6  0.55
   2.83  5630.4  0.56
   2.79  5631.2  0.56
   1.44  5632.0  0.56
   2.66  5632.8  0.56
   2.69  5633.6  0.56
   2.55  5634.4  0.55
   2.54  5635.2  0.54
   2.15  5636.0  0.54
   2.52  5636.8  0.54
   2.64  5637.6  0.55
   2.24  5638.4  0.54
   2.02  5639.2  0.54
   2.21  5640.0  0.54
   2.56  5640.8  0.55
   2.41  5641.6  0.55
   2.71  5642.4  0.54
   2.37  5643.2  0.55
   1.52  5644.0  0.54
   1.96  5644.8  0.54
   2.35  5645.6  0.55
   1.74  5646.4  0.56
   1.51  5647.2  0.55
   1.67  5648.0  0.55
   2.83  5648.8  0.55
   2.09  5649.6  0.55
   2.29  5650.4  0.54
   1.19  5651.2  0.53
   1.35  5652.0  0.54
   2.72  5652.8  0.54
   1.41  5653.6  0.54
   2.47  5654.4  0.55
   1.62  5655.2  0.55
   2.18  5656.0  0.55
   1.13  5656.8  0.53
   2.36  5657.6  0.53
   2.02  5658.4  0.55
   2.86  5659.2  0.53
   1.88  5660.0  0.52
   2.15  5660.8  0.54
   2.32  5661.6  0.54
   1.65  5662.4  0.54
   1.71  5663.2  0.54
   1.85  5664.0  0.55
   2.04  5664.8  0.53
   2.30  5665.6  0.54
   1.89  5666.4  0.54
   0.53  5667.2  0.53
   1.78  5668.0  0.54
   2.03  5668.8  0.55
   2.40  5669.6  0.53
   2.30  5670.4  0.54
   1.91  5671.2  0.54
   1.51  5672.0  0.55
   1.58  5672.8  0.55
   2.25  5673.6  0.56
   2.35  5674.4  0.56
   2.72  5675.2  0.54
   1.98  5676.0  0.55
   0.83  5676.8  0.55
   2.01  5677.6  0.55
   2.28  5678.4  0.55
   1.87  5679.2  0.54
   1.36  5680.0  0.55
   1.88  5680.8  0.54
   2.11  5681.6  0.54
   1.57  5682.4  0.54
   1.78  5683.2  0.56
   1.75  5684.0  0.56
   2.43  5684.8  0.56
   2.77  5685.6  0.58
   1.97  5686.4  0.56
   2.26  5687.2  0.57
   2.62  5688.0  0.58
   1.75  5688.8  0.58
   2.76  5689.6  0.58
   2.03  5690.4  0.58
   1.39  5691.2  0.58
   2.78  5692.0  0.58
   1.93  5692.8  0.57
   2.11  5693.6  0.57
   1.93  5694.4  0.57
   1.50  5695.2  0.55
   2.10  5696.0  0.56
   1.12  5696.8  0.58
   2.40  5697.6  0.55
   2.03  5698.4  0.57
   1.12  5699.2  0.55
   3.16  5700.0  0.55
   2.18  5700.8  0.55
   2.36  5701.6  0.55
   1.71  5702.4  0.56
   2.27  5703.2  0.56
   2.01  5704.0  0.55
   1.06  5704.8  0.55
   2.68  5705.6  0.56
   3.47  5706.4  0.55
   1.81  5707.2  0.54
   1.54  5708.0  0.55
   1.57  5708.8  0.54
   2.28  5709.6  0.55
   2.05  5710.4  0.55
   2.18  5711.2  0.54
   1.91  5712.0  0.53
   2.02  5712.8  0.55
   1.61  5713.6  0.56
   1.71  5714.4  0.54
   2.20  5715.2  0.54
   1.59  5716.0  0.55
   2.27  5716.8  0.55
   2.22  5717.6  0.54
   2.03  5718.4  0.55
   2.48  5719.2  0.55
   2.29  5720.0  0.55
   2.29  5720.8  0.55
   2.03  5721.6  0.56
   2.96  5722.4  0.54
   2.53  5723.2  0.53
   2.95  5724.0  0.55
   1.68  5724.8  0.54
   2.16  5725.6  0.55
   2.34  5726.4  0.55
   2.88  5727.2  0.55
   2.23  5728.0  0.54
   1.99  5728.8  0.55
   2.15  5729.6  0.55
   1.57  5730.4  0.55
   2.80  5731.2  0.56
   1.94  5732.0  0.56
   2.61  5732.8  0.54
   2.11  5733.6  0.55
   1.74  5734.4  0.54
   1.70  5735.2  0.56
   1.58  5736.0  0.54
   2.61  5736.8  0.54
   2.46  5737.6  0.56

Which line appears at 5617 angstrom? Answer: [O III] 5007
